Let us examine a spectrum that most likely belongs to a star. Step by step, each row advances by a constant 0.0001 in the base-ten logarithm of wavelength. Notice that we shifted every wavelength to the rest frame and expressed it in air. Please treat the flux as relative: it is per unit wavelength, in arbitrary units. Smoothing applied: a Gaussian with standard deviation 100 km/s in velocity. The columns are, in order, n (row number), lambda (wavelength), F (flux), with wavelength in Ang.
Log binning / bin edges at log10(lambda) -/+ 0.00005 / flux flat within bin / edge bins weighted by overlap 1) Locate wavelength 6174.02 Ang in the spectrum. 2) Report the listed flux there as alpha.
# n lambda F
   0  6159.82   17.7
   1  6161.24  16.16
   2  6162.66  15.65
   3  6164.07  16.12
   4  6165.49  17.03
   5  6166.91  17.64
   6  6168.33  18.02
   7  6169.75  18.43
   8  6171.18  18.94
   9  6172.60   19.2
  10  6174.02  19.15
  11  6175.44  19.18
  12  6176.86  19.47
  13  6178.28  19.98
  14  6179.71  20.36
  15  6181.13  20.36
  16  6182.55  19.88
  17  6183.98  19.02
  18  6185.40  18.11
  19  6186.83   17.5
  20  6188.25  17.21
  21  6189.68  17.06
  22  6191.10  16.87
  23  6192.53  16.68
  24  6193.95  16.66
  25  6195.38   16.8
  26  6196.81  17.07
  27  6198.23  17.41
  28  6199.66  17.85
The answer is 19.15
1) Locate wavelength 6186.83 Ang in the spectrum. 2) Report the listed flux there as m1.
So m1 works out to 17.5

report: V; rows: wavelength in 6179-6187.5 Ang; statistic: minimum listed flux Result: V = 17.5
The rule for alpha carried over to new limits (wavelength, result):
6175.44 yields 19.18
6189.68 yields 17.06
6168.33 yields 18.02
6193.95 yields 16.66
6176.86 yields 19.47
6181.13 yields 20.36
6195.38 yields 16.8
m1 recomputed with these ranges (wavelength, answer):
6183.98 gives 19.02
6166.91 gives 17.64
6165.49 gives 17.03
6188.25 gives 17.21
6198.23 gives 17.41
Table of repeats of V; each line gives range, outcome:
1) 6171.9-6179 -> 19.15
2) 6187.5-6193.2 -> 16.68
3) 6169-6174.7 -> 18.43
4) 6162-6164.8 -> 15.65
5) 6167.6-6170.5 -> 18.02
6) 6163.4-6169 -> 16.12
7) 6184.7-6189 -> 17.21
